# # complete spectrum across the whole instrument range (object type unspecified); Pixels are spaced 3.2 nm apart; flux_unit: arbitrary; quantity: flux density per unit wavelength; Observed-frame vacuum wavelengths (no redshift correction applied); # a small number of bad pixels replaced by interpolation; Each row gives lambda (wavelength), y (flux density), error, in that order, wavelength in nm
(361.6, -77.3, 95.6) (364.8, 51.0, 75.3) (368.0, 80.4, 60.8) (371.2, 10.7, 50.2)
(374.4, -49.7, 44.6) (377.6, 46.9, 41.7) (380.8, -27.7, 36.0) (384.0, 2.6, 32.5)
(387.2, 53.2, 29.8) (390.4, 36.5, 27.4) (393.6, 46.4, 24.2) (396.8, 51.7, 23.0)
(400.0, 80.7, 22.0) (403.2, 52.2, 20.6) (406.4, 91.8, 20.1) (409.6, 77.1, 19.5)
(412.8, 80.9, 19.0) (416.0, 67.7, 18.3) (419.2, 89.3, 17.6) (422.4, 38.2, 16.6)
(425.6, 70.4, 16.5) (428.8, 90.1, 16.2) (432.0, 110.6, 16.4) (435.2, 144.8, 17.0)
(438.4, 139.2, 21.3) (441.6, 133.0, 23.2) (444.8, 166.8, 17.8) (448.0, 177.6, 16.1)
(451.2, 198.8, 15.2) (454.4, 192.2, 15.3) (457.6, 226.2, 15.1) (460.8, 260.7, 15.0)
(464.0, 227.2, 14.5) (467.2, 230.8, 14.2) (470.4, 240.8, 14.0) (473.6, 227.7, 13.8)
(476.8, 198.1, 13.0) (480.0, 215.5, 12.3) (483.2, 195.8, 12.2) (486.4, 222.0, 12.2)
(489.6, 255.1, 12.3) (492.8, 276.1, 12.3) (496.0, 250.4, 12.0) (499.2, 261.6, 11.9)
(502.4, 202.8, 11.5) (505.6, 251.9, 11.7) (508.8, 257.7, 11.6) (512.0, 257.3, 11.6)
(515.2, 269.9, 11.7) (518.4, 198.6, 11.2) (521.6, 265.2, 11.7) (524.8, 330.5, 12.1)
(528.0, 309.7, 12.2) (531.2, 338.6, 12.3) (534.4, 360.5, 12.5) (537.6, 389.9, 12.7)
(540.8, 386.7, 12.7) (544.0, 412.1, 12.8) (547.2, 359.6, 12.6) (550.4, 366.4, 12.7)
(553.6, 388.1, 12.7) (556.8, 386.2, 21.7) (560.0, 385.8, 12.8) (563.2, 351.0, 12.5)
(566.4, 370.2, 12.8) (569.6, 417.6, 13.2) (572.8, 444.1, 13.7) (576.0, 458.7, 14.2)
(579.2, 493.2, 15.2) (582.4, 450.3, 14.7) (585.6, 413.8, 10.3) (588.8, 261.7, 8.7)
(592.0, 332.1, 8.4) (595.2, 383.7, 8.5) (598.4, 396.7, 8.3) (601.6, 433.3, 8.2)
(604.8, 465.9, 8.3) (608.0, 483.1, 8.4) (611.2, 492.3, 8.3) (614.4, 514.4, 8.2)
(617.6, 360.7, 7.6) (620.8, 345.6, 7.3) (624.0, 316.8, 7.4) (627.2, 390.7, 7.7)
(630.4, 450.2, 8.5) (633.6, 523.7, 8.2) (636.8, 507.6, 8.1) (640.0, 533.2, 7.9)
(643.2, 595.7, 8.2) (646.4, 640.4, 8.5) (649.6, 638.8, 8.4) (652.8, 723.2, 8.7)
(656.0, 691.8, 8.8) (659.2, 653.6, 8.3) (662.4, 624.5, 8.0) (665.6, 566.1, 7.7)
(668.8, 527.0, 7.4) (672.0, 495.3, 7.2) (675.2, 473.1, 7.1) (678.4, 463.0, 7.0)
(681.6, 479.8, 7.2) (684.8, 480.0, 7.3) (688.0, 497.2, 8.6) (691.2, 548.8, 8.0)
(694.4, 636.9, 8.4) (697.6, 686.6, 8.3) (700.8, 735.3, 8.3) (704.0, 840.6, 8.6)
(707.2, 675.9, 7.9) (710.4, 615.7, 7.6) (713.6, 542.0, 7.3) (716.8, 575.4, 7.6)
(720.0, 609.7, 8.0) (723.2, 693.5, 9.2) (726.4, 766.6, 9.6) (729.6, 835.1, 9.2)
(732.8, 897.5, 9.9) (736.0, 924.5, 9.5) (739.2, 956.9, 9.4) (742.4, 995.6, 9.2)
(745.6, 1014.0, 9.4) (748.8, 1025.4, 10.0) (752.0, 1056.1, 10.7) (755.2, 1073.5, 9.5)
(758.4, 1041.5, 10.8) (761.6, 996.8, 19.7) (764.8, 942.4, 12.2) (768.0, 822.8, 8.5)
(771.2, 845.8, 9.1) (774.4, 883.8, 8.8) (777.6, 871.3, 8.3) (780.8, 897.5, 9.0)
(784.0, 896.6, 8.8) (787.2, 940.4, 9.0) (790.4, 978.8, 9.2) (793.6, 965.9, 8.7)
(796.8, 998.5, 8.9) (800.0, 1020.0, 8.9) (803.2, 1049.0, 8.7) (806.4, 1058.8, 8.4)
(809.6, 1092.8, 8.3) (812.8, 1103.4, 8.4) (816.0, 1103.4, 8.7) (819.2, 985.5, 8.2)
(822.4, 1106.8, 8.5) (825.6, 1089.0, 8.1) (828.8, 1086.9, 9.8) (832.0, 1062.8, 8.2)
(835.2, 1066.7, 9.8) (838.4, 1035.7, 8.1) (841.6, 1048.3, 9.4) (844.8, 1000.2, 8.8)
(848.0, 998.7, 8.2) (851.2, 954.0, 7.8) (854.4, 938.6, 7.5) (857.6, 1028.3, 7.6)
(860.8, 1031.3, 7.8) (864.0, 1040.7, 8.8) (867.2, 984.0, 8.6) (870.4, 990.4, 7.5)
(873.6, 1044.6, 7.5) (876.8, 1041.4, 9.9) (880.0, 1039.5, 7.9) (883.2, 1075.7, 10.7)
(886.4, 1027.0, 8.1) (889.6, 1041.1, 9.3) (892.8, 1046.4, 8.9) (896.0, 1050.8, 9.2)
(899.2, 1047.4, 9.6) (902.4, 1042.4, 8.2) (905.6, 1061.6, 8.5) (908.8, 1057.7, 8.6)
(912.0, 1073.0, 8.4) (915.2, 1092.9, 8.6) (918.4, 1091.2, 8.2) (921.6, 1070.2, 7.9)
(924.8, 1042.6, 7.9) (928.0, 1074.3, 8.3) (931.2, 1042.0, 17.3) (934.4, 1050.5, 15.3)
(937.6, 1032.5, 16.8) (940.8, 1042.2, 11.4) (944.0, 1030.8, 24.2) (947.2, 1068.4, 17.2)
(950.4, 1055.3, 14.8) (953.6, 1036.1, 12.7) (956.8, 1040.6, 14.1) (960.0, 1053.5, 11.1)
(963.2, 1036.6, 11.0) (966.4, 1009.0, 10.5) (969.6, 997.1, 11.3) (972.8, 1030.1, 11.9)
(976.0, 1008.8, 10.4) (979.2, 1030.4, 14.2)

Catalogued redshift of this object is 0.00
